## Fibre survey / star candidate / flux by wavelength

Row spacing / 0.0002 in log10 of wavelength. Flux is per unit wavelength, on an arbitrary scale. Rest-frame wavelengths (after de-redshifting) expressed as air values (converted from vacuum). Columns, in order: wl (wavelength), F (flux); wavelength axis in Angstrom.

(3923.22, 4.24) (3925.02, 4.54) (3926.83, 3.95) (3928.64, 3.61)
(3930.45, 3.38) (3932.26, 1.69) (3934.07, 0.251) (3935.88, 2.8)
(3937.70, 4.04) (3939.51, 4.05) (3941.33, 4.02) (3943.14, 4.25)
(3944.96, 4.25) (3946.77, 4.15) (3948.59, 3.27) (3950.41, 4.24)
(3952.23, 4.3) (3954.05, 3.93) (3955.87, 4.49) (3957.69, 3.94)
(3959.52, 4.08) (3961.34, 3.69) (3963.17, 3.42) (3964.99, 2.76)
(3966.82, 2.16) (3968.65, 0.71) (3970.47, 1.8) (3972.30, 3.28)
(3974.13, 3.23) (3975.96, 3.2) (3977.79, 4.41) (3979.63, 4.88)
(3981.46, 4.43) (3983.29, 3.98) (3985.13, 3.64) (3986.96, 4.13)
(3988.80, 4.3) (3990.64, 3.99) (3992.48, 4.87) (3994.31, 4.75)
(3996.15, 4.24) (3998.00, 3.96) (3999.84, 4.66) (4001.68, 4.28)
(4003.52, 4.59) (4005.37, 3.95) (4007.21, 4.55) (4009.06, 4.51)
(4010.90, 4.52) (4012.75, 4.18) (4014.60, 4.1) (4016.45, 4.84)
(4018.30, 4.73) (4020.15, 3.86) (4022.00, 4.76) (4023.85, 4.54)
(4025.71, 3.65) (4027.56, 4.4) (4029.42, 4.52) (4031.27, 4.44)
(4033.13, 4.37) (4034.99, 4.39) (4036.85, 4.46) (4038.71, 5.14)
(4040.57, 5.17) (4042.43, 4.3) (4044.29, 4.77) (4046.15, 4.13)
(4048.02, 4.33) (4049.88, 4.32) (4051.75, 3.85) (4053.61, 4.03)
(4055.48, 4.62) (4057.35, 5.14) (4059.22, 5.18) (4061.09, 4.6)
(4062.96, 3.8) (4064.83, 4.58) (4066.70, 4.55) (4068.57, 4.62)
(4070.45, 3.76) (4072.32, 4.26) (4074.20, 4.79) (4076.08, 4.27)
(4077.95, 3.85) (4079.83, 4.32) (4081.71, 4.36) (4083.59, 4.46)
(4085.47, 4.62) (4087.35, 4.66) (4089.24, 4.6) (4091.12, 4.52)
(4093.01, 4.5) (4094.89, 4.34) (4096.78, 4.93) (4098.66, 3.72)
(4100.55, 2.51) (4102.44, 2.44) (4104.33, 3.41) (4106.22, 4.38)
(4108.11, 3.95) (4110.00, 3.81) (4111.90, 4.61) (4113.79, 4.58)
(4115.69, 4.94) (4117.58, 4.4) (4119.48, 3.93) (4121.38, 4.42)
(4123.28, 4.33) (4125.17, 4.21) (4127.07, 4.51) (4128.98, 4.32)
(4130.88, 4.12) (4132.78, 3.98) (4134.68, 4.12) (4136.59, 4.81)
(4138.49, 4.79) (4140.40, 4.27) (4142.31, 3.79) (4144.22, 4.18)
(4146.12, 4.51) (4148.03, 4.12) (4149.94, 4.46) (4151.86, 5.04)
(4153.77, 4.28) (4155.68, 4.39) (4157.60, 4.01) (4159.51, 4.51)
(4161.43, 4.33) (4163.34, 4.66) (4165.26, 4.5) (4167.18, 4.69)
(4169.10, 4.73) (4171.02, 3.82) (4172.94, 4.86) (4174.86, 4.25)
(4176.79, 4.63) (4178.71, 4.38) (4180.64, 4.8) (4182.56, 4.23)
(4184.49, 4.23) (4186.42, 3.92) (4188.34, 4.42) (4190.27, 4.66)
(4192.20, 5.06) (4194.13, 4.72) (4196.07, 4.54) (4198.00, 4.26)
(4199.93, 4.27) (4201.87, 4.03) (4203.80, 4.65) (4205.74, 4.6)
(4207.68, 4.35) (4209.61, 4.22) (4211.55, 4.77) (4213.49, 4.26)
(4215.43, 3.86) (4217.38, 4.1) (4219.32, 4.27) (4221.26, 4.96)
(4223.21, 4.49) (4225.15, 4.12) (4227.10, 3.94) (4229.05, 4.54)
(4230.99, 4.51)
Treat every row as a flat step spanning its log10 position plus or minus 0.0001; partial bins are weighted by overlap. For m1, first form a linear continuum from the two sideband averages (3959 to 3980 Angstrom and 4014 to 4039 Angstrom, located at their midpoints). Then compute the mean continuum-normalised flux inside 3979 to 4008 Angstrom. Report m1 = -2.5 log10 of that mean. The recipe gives -0.19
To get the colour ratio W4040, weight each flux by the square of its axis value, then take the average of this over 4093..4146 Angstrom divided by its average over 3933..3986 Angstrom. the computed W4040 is 1.29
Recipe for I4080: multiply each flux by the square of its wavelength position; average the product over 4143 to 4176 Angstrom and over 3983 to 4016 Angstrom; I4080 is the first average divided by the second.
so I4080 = 1.11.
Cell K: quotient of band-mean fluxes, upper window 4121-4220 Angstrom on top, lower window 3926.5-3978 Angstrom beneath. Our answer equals 1.32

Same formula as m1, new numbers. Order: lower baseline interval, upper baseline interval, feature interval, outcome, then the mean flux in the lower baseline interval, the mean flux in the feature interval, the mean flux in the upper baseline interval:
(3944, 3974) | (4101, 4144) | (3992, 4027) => -0.205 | 3.4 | 4.39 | 4.17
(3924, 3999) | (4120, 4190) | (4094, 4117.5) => 0.055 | 3.64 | 3.98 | 4.38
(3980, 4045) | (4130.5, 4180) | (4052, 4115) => 0.035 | 4.4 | 4.26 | 4.4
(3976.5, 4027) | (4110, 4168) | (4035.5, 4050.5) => -0.055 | 4.34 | 4.58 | 4.38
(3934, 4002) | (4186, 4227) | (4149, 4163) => -0.044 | 3.74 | 4.44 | 4.4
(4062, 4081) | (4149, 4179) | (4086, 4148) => 0.043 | 4.28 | 4.21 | 4.47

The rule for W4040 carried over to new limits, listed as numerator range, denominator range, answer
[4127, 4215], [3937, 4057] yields 1.17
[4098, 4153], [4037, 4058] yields 0.96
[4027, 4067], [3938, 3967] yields 1.22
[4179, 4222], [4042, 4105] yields 1.10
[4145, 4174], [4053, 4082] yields 1.05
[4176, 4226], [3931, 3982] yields 1.46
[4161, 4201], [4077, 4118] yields 1.12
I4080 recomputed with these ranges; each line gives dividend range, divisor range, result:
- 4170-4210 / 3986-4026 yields 1.11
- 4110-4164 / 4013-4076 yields 1.03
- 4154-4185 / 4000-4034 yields 1.09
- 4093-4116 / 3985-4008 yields 0.97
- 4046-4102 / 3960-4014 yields 1.18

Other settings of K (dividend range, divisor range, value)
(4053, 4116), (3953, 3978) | 1.34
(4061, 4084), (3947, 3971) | 1.29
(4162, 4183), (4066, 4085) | 1.04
